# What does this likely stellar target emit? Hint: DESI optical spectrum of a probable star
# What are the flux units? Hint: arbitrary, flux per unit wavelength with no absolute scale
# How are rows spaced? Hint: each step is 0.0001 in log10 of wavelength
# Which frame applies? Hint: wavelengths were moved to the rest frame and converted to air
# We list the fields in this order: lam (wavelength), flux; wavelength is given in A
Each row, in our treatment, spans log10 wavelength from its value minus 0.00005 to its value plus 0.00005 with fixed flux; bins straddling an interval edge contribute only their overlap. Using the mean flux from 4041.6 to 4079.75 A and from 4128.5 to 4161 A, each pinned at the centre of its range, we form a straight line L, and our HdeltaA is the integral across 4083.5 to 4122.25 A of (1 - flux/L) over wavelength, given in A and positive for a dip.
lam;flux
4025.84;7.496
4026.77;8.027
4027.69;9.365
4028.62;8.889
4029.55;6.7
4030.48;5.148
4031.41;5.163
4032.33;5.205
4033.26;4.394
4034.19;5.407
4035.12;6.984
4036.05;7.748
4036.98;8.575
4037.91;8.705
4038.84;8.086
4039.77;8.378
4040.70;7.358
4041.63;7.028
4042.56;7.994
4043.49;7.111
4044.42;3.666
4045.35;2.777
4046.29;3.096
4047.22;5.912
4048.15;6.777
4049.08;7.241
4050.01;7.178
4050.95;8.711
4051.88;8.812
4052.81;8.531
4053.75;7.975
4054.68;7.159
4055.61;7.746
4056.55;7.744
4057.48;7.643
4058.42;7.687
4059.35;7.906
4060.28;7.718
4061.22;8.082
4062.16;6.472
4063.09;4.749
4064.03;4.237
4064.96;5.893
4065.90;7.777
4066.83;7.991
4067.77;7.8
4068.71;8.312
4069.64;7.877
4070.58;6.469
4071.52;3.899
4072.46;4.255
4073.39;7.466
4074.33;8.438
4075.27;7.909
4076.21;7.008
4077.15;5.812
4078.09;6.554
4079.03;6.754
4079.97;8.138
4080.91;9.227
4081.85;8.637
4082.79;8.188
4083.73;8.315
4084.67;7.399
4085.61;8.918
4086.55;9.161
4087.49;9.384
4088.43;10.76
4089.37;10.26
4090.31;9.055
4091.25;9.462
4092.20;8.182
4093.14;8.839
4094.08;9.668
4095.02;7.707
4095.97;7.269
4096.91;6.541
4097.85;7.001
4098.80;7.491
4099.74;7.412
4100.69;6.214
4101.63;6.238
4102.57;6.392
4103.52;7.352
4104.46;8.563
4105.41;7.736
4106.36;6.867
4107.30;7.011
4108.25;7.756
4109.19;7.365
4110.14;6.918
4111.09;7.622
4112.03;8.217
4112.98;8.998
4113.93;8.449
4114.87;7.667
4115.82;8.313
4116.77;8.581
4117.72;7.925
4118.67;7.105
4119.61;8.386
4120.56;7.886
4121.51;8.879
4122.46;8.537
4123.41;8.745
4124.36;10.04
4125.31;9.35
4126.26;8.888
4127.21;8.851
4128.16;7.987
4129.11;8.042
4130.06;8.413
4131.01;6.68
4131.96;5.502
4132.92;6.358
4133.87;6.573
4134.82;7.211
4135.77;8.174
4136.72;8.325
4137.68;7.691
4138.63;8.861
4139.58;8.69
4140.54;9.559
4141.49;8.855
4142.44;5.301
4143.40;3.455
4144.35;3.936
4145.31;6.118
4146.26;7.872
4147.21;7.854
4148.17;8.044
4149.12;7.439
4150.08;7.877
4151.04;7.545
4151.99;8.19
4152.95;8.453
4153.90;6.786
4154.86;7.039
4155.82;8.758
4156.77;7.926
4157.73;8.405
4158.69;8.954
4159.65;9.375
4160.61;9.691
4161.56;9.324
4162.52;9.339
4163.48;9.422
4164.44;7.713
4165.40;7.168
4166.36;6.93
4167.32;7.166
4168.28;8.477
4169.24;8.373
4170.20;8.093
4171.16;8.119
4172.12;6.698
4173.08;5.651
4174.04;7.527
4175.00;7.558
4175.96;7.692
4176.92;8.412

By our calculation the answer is -4.4 A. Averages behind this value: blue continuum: 6.84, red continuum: 7.58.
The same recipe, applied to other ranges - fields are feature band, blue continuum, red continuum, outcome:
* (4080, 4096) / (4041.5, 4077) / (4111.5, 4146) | -3.60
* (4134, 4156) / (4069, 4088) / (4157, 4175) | 1.43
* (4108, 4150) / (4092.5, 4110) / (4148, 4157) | -0.79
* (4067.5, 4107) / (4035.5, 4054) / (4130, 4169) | -2.22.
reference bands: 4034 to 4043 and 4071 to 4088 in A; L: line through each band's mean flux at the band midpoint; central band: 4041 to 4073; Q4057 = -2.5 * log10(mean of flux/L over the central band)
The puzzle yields 0.127 mag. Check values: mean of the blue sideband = 7.69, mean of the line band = 6.78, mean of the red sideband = 7.53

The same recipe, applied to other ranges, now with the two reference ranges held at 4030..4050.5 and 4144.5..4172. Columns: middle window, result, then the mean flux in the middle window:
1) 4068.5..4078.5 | 0.02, 6.69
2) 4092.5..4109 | -0.03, 7.42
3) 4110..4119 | -0.09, 8.03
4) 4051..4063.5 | -0.16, 7.61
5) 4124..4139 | -0.04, 7.91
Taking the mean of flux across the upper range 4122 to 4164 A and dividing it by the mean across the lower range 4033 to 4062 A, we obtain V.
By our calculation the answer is 1.11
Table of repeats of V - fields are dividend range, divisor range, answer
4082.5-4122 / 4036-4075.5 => 1.14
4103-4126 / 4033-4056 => 1.16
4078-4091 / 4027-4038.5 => 1.26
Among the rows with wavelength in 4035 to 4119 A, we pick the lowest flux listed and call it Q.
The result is 2.777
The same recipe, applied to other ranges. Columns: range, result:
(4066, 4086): 3.899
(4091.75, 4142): 5.502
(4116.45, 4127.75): 7.105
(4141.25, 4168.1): 3.455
